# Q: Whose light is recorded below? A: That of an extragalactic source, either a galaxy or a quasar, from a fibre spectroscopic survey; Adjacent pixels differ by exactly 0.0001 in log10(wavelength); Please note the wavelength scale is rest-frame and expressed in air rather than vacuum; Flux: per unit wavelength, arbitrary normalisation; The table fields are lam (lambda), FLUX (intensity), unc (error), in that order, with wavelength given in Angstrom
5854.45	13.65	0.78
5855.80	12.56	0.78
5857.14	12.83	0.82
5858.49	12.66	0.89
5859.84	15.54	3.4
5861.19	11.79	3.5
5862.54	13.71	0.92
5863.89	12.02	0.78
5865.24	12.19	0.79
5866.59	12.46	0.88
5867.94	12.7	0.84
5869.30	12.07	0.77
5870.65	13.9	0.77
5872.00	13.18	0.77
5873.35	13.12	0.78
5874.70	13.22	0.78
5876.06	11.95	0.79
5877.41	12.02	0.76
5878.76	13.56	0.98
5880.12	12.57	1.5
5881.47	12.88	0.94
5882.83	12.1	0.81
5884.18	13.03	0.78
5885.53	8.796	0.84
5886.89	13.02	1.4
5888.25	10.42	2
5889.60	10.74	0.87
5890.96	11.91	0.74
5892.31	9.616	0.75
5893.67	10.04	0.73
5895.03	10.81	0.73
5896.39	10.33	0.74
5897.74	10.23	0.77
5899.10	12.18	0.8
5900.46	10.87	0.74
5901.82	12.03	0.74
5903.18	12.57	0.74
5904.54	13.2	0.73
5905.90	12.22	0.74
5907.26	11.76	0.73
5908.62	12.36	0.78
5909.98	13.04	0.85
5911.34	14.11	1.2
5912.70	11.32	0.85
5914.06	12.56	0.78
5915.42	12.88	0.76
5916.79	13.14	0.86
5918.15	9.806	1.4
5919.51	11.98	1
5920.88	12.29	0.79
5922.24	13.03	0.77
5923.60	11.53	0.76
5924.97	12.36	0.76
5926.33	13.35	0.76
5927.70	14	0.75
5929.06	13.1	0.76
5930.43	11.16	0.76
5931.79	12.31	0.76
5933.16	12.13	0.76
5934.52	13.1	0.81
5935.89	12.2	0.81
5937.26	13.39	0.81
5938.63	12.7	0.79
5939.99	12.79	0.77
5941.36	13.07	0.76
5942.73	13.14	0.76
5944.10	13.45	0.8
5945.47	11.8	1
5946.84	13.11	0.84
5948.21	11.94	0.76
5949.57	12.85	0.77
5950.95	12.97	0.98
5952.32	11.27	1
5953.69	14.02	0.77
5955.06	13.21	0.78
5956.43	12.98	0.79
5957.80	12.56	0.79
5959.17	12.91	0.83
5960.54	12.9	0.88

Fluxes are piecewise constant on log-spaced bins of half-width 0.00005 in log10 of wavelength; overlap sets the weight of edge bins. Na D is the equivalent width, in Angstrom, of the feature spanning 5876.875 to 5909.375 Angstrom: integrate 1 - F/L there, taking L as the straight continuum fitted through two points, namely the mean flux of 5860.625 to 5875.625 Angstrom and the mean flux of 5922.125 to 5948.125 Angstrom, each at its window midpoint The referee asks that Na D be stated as 2.8 Angstrom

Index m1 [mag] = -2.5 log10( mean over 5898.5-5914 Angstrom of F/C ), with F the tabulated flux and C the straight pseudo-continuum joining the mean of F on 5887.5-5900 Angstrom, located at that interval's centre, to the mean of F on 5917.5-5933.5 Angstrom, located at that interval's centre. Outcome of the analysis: -0.09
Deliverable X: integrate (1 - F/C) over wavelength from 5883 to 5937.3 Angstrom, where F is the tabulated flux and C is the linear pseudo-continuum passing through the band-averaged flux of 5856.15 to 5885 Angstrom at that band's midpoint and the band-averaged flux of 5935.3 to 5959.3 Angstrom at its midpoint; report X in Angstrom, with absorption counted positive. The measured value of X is 3.6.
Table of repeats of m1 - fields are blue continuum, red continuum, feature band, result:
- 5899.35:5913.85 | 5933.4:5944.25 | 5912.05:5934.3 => 0.03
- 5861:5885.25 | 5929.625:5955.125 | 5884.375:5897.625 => 0.18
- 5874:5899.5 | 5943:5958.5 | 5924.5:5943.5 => -0.03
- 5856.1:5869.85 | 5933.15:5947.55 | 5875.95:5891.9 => 0.08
